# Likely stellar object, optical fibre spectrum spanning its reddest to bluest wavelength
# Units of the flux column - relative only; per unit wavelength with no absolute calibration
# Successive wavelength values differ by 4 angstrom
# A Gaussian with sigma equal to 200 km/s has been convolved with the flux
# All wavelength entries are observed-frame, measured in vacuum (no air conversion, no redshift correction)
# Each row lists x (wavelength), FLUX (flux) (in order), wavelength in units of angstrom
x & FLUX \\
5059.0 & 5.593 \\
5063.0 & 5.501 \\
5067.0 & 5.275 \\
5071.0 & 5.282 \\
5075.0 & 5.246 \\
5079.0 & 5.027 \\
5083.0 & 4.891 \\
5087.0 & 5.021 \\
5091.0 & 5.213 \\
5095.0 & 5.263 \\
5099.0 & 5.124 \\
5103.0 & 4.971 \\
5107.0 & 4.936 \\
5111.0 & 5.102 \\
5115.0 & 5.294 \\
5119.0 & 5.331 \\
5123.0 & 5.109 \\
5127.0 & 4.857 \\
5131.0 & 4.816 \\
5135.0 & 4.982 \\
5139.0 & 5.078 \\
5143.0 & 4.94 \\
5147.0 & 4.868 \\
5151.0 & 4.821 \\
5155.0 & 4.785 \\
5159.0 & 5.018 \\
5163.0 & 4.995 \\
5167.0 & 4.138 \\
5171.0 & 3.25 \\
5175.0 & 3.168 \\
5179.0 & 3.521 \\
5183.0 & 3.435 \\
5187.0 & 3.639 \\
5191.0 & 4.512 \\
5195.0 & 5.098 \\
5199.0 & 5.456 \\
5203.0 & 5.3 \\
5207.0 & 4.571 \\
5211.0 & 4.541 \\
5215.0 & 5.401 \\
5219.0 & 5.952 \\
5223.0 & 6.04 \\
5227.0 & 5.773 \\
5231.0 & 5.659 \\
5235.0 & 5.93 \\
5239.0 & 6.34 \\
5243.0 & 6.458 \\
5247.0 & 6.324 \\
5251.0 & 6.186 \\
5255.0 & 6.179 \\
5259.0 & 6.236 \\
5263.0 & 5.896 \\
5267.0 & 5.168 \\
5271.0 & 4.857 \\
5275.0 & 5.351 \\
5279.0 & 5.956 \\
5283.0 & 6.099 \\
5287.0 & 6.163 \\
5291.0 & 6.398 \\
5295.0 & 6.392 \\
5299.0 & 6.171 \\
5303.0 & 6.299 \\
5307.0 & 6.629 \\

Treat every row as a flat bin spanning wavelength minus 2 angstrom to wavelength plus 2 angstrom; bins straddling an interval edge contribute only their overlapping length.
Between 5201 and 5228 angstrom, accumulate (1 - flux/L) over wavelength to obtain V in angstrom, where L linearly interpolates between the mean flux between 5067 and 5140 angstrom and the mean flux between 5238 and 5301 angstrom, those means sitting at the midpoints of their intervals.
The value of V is 1.7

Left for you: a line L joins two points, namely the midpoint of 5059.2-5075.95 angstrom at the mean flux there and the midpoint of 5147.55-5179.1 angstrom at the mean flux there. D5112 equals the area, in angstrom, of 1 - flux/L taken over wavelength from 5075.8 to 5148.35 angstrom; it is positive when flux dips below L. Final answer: -3.0 angstrom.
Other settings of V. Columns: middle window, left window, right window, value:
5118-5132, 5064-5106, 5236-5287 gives 0.8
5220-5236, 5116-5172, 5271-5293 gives -1.1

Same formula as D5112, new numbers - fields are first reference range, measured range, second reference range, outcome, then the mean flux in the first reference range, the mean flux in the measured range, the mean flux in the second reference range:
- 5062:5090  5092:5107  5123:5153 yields -0.1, 5.17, 5.1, 4.92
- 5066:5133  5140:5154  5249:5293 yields 1.1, 5.1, 4.88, 5.86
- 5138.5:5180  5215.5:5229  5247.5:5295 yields -1.6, 4.41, 5.86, 5.9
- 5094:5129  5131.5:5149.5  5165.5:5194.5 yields -1.7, 5.11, 4.95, 3.73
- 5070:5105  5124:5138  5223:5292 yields 1.1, 5.11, 4.91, 5.94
